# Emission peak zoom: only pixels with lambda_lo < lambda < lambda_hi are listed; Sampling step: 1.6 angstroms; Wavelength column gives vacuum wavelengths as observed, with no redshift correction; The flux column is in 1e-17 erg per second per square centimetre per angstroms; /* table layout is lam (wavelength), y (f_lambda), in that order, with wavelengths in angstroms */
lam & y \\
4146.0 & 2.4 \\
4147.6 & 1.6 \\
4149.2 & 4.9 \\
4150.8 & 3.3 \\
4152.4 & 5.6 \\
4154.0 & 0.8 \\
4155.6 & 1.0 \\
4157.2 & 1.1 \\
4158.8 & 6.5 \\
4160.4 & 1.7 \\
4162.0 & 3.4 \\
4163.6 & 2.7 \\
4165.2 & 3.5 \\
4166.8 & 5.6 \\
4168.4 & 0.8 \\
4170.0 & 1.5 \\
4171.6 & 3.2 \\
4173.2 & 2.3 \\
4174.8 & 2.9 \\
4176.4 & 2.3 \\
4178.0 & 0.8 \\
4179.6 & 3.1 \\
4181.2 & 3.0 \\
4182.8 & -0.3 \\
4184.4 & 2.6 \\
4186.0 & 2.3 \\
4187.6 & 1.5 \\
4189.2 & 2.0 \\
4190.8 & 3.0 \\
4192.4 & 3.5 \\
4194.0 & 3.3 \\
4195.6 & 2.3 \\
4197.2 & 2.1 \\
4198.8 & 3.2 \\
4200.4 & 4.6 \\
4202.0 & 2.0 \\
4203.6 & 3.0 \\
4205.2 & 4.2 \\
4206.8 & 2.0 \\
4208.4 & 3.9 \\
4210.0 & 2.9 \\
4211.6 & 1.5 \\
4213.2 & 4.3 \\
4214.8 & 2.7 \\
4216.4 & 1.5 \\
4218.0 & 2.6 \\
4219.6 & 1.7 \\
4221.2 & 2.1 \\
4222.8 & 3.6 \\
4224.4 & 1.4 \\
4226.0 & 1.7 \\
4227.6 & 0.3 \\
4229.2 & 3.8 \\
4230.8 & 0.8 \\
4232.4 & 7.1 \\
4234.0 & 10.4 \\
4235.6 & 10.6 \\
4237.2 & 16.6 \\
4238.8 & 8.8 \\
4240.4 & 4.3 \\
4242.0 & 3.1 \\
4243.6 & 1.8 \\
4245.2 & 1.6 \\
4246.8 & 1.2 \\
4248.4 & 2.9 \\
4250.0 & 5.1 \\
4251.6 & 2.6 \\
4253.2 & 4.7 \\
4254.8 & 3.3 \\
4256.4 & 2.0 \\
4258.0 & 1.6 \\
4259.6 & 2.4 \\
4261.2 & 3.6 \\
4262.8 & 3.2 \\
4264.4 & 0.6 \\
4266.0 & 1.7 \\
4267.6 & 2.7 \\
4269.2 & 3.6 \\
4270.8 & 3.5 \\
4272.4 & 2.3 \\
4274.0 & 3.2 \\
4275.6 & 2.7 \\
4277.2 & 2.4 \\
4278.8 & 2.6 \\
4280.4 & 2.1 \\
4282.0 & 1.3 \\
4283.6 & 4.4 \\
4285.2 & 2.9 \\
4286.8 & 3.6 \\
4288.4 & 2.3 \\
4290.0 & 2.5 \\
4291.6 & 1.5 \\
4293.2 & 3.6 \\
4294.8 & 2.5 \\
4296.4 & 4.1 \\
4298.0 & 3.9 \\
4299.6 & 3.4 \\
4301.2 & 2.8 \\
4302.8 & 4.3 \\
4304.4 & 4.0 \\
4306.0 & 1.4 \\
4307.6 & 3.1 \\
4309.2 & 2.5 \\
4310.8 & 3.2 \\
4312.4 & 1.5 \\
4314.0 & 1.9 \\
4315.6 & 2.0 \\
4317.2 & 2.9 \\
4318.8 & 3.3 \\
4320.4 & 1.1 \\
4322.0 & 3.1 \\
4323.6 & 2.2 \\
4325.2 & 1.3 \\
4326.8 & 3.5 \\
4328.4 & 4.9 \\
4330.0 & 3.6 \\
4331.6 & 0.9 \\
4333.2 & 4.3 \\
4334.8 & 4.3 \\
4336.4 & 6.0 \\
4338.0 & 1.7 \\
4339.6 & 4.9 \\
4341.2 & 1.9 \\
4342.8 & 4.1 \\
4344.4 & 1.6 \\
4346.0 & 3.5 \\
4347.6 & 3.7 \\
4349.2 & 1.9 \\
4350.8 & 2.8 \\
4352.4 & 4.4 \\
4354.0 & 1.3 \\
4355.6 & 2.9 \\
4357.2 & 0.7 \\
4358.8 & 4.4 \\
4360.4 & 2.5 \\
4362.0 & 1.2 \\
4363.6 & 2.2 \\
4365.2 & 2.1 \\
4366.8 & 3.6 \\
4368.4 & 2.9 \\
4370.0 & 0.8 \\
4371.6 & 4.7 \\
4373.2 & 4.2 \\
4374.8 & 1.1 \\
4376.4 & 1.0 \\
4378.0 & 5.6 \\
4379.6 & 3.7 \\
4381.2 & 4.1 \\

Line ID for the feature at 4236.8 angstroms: [O II] 3727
